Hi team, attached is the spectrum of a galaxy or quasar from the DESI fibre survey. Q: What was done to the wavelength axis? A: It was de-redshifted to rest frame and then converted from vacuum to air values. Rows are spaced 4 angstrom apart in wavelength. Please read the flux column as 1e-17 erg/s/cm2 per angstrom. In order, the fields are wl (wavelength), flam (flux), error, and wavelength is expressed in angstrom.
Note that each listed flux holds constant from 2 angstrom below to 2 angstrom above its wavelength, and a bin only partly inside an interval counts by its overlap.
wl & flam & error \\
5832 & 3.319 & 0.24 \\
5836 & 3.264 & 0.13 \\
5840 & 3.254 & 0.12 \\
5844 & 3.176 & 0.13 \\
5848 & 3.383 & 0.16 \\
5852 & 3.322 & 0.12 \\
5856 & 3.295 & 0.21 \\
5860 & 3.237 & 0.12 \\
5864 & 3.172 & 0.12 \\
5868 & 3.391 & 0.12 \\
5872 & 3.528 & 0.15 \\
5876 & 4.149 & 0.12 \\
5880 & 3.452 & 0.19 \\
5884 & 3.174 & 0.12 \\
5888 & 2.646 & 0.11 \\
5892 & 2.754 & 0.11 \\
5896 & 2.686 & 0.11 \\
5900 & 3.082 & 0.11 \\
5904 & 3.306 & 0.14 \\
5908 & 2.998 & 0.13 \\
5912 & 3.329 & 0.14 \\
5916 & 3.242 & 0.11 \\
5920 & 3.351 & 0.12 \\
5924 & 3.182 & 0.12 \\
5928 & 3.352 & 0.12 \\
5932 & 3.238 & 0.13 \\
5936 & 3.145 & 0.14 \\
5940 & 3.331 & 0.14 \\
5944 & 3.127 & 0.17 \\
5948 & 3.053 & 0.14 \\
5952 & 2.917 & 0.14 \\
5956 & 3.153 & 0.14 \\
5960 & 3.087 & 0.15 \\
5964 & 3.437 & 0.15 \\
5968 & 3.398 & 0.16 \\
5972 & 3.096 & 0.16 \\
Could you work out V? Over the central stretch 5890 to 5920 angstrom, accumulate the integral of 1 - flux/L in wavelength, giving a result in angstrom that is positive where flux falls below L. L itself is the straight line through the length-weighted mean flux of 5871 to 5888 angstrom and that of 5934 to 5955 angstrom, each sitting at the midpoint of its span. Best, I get 2.3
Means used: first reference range 3.47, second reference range 3.12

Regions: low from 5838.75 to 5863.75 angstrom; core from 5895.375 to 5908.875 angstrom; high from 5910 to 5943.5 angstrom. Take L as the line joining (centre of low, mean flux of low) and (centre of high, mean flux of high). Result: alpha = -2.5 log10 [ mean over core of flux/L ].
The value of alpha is 0.07 mag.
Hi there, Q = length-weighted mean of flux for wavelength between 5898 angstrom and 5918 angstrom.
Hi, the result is 3.19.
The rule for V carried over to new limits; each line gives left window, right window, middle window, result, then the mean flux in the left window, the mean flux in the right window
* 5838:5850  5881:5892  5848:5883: -3.8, 3.27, 2.93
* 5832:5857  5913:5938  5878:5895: 1.5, 3.28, 3.25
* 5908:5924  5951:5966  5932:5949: 0.1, 3.25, 3.16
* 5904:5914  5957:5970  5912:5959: 0.7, 3.19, 3.3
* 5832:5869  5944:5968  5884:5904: 2.1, 3.28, 3.15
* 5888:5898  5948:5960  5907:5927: -2.8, 2.71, 3.05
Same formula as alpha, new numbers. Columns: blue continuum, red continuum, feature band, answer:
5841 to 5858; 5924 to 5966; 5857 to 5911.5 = 0.02 mag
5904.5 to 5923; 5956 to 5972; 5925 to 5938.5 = 0.00 mag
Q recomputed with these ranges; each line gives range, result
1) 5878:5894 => 3.01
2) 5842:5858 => 3.29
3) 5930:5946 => 3.21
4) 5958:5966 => 3.26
